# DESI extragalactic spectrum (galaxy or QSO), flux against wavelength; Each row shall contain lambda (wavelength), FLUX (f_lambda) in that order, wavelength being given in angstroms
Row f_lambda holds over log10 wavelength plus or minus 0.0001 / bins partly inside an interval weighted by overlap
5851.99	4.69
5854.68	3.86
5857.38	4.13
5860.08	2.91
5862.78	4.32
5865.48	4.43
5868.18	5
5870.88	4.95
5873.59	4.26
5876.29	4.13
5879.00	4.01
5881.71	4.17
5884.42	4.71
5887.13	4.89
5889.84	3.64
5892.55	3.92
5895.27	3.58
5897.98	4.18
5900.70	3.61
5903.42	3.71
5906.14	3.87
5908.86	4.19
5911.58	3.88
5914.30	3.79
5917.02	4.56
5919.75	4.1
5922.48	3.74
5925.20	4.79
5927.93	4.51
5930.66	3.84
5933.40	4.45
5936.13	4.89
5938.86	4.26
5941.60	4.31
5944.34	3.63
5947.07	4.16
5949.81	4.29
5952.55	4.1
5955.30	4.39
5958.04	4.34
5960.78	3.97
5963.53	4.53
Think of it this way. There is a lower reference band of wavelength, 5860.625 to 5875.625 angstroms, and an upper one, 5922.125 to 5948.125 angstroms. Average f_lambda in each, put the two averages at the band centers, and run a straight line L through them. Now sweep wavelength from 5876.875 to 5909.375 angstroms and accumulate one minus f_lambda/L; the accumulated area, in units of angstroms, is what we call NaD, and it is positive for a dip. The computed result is 2.7 angstroms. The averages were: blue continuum 4.48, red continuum 4.28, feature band 4.04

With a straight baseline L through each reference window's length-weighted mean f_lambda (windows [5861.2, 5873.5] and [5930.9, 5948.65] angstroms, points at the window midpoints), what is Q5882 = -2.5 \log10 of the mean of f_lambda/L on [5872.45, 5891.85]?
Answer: 0.07 mag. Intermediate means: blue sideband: 4.6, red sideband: 4.25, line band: 4.25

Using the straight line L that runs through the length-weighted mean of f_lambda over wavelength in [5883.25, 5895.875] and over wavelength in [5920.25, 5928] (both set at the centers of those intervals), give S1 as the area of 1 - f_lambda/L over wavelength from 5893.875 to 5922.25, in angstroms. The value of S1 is 2.0 angstroms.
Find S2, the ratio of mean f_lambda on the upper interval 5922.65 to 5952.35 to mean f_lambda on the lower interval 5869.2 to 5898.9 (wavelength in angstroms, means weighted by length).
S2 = 1.01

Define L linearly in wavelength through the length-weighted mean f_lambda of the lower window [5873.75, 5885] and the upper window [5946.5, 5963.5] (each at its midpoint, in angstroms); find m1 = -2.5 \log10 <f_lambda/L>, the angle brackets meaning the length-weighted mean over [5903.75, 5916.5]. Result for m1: 0.072 mag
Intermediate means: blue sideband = 4.22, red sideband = 4.23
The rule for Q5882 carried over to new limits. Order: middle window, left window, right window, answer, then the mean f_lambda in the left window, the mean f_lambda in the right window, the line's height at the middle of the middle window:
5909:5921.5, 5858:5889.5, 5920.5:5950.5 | 0.050 mag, 4.32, 4.26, 4.28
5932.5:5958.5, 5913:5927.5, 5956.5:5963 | -0.016 mag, 4.22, 4.21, 4.21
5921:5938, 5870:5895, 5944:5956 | -0.049 mag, 4.25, 4.14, 4.17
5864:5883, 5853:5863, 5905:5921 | -0.148 mag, 3.78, 4.07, 3.86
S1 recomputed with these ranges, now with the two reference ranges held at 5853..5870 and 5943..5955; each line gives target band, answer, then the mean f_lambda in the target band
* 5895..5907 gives 0.9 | 3.81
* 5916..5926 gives -0.4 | 4.26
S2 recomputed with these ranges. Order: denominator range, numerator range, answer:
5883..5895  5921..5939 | 1.03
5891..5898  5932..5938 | 1.21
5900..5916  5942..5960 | 1.07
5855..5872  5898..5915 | 0.91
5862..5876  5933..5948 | 0.94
